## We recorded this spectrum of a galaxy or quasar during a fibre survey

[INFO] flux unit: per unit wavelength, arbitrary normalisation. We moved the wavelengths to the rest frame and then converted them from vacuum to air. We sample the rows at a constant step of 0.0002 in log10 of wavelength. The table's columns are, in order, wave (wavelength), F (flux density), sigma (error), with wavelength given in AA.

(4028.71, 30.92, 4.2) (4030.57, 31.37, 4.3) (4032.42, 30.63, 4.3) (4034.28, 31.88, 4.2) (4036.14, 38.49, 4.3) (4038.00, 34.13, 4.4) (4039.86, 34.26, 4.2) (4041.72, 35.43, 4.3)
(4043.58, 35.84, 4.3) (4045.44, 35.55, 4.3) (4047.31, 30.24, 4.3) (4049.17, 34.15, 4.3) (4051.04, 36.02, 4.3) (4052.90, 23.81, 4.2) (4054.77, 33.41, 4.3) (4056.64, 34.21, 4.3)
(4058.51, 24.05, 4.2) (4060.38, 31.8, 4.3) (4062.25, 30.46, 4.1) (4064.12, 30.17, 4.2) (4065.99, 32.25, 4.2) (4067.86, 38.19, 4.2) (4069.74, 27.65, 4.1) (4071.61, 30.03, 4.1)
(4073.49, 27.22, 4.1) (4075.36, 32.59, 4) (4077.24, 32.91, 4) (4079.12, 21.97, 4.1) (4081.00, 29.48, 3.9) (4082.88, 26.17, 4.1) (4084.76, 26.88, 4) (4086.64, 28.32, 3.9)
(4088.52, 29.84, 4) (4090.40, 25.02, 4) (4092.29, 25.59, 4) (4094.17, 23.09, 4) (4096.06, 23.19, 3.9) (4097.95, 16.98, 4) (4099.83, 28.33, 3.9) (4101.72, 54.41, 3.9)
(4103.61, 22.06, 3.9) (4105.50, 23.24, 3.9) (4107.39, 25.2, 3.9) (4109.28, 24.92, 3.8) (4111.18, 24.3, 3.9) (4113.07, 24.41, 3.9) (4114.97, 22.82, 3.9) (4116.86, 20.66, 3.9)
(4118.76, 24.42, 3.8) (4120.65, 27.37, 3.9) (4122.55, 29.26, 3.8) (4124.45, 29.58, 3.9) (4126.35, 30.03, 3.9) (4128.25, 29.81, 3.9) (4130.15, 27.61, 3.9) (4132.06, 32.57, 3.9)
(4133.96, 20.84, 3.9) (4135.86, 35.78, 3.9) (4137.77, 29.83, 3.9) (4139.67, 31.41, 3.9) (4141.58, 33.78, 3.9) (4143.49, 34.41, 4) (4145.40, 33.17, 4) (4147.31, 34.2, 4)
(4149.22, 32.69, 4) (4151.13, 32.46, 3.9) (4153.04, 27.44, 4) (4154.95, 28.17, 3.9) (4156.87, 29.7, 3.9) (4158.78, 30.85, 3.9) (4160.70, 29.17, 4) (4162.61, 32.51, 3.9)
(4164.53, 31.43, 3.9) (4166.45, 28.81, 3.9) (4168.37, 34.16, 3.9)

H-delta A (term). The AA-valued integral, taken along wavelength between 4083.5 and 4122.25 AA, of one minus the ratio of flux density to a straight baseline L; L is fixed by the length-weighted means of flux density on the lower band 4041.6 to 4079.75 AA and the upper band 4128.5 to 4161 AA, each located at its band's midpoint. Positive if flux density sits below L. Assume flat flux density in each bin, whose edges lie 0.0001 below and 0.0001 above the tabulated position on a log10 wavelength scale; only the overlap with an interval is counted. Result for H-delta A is 6.2 AA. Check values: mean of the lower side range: 31.3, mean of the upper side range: 30.8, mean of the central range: 26.1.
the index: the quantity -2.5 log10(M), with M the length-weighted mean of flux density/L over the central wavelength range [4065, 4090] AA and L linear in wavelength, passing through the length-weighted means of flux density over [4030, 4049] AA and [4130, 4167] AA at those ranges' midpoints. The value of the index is 0.120 mag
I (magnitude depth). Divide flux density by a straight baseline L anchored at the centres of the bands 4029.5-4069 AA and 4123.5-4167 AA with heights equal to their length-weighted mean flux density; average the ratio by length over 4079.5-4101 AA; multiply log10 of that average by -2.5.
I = 0.22 mag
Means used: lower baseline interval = 32.6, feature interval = 25.9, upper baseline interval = 30.7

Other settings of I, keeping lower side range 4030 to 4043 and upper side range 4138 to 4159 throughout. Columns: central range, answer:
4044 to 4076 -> 0.07 mag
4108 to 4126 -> 0.26 mag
